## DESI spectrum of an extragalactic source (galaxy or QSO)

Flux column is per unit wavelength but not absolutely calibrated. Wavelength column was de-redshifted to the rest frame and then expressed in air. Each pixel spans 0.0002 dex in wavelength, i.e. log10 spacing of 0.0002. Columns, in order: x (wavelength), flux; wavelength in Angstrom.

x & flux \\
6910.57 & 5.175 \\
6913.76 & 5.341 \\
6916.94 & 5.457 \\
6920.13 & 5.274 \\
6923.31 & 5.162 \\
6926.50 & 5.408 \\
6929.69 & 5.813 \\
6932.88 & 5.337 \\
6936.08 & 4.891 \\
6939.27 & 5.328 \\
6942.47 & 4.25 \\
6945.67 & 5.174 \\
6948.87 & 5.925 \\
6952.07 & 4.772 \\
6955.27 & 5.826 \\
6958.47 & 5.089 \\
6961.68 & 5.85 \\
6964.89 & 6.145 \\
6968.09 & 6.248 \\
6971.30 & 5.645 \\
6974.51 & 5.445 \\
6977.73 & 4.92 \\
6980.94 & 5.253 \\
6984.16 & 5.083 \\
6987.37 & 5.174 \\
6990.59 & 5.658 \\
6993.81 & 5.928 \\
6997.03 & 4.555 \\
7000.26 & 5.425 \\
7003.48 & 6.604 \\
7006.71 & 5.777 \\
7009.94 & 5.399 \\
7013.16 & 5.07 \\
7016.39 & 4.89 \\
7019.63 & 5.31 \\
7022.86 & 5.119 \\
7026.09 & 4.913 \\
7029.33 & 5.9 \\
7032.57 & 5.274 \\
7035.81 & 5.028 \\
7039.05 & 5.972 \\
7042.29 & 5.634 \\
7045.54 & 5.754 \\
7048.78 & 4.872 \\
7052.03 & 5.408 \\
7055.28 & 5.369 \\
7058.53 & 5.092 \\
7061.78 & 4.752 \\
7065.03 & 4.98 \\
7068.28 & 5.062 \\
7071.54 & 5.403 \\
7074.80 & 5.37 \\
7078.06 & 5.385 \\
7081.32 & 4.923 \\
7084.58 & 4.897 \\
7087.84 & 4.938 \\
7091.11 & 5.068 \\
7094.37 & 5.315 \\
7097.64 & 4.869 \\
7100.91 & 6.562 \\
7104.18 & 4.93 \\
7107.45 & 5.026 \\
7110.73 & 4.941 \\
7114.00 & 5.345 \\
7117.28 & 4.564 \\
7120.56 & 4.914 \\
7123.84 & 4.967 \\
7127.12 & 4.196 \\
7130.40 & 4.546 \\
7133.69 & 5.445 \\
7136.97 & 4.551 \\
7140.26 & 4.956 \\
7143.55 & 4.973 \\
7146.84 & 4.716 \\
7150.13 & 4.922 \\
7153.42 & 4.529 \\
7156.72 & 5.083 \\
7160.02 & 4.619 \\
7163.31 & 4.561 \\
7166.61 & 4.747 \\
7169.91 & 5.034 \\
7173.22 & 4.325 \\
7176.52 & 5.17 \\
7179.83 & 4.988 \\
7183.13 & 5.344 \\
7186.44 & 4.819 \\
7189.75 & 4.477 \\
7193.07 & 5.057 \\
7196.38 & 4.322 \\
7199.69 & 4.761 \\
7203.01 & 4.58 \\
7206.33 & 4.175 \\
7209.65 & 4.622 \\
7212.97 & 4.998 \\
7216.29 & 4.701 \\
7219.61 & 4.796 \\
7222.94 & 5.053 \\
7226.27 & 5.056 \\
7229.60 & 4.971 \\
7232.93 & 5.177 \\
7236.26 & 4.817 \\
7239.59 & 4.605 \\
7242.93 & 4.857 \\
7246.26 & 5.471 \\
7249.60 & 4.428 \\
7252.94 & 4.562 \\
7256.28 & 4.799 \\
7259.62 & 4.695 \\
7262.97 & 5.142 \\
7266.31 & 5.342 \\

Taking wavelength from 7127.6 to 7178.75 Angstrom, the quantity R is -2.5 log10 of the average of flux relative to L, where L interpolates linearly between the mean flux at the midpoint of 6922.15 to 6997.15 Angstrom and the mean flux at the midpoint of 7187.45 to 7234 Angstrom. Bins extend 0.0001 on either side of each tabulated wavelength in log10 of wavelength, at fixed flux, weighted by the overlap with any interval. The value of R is 0.02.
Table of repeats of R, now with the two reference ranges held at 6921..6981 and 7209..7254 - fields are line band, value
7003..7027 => -0.01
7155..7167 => 0.06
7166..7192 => 0.02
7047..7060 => 0.00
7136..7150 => 0.05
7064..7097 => 0.01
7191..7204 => 0.06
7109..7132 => 0.07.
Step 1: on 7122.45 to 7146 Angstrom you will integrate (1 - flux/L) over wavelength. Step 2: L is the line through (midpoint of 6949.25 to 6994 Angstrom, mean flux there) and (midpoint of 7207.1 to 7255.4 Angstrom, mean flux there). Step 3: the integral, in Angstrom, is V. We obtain 1.36 Angstrom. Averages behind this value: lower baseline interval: 5.5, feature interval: 4.8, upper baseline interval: 4.85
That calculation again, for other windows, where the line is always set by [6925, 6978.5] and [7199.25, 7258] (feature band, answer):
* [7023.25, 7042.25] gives -0.6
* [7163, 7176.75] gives 0.5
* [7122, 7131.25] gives 0.8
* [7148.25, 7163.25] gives 0.6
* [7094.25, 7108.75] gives -0.7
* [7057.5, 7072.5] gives 0.4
